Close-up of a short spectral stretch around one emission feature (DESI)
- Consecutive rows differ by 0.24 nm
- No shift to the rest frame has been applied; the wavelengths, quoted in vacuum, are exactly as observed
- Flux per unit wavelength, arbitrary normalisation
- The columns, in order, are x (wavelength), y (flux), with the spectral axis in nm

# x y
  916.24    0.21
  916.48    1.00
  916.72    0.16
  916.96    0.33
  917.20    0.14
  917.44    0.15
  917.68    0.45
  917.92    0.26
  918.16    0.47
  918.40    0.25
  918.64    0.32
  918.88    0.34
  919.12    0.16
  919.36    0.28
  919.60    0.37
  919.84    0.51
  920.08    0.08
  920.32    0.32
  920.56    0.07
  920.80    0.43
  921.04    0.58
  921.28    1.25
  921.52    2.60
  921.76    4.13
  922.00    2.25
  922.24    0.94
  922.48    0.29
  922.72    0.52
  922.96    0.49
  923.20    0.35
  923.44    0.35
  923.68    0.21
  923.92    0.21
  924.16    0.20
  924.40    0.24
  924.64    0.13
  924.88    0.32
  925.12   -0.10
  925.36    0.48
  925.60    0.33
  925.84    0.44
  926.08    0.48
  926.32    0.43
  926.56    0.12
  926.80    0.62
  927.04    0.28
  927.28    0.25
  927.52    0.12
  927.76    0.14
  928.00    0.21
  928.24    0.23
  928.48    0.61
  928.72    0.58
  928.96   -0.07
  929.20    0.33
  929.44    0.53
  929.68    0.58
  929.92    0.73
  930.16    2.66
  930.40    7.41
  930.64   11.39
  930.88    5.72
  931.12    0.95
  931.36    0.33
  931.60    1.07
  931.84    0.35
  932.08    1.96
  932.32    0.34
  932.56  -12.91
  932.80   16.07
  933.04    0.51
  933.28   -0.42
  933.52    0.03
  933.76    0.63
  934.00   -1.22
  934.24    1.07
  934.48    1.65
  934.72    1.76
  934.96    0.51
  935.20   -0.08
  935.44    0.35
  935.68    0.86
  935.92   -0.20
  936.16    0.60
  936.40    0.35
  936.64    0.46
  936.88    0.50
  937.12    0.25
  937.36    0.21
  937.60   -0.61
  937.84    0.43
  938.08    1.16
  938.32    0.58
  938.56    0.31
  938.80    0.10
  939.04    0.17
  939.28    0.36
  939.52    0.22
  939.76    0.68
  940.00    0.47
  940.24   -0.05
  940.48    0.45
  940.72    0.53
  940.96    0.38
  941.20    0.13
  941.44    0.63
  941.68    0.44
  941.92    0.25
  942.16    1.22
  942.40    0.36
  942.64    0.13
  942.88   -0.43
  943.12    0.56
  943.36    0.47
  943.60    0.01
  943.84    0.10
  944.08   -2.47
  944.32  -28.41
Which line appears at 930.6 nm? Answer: [O III]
